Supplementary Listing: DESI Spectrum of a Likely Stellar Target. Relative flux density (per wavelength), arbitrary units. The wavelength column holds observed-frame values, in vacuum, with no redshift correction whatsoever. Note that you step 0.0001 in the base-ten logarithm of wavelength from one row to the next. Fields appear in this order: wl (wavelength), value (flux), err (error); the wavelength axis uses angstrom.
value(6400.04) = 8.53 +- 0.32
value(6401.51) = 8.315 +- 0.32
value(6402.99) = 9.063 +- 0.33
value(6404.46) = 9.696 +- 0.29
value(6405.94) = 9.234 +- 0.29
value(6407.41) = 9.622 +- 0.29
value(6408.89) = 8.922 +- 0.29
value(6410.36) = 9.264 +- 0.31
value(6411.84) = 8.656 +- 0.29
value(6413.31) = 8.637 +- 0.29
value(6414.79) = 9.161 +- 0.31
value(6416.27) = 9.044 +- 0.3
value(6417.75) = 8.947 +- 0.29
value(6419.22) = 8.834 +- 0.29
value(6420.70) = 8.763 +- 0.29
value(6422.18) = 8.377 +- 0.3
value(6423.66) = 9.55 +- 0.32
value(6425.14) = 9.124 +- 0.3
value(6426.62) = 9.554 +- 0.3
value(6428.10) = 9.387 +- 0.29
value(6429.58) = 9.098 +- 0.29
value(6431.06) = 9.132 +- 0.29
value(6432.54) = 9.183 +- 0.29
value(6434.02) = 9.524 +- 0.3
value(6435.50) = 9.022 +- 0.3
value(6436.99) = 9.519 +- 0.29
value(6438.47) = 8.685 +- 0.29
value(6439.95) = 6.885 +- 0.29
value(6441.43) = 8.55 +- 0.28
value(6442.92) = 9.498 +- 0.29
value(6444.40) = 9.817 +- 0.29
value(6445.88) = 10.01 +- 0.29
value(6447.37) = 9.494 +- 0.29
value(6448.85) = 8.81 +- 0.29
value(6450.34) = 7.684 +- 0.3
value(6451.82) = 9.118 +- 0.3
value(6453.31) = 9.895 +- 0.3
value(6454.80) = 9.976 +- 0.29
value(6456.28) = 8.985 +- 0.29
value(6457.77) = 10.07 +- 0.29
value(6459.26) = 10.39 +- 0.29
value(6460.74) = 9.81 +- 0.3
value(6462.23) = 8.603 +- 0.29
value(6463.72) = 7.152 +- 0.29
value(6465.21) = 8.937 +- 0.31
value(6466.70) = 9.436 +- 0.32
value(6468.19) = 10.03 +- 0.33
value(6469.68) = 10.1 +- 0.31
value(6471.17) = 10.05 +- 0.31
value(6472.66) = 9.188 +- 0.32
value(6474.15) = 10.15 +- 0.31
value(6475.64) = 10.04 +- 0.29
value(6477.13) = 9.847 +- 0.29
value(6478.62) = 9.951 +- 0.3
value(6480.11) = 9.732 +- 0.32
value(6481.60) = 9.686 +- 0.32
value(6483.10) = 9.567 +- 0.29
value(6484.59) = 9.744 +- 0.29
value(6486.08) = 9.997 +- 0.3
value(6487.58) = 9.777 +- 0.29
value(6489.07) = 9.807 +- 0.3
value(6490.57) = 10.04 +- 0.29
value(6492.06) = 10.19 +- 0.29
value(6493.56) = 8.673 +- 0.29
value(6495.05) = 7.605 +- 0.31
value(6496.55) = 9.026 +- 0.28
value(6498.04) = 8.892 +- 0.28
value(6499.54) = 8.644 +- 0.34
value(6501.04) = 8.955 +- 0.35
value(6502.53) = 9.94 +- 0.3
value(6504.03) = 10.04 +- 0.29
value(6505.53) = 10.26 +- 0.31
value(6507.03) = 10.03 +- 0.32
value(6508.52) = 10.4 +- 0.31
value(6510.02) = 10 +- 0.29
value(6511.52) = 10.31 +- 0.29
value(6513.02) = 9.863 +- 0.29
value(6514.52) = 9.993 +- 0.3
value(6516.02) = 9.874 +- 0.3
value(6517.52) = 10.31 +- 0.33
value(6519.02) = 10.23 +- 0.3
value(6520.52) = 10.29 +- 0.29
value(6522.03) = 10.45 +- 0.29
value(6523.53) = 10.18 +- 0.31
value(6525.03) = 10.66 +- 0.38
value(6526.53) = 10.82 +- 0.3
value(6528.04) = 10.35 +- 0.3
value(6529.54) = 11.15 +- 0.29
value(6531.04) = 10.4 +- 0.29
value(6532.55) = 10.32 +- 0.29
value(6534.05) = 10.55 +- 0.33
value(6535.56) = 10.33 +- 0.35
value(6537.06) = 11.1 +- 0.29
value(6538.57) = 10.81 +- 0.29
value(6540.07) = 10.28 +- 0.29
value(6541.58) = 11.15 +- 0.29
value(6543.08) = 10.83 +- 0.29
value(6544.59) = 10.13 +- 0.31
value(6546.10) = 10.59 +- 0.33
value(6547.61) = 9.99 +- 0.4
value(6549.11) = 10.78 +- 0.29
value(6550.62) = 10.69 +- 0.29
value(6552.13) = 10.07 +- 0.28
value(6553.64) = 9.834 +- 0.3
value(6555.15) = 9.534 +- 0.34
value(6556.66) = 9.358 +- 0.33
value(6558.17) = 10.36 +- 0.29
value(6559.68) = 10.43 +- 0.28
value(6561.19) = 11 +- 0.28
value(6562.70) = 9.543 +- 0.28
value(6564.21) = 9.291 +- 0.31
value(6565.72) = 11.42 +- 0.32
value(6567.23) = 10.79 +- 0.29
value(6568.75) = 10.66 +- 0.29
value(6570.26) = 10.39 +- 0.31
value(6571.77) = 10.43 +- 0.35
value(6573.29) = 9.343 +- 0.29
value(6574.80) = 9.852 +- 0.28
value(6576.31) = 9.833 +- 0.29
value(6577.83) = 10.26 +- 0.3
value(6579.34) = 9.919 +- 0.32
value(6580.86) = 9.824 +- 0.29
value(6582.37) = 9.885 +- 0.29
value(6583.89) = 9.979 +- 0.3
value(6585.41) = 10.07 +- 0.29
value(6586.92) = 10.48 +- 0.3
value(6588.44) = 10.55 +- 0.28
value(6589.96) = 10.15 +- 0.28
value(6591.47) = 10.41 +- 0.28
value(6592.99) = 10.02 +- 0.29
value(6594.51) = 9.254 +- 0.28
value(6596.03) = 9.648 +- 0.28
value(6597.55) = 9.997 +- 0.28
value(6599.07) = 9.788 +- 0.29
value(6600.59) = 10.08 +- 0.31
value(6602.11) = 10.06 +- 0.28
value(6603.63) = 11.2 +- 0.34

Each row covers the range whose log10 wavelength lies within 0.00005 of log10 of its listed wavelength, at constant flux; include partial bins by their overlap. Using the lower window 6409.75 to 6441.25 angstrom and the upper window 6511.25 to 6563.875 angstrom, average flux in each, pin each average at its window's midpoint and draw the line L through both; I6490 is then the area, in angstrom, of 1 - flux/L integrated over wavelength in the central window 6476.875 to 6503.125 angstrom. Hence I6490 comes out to 0.86 angstrom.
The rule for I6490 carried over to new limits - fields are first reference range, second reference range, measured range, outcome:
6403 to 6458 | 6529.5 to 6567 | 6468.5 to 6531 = -0.1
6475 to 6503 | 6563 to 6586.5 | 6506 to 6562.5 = -3.1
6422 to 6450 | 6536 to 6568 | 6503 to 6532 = -0.8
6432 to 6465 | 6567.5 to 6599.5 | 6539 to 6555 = -1.0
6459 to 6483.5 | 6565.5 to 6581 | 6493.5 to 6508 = 0.7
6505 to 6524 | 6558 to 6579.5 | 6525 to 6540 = -0.6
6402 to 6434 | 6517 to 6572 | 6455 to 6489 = 0.2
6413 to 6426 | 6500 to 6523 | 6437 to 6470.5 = 0.6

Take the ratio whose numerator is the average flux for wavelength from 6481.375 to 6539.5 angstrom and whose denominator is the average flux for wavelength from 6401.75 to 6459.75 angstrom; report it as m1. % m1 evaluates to 1.09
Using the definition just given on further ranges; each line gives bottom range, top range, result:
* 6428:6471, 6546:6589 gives 1.10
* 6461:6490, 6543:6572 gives 1.08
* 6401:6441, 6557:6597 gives 1.13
